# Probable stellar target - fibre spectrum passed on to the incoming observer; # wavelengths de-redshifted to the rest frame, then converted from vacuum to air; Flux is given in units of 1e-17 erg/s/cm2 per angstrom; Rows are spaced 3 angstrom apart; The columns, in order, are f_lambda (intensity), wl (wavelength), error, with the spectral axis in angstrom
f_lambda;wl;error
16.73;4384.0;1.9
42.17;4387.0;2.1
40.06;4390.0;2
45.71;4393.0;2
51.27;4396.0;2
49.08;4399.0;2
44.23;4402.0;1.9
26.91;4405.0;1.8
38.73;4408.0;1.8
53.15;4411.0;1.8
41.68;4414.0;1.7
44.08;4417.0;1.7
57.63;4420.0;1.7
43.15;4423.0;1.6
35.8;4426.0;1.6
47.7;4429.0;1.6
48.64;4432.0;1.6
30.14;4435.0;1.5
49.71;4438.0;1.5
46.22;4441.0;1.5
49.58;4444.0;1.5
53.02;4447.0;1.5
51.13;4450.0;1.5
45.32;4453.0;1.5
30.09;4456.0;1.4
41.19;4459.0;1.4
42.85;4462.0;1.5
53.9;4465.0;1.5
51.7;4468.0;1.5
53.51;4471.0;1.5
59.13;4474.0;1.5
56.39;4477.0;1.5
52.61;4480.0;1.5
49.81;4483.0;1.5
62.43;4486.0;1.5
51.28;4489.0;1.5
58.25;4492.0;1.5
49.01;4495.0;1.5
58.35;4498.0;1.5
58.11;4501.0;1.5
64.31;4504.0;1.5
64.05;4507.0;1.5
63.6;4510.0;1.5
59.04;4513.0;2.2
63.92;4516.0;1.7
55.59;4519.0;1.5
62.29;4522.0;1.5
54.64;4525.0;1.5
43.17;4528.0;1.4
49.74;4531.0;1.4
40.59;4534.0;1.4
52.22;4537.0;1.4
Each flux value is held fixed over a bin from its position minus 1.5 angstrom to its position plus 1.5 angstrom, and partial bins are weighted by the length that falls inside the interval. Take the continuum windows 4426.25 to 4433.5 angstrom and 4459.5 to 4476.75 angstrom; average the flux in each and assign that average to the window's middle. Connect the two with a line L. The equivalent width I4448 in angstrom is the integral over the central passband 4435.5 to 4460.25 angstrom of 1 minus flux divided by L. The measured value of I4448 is 1.8 angstrom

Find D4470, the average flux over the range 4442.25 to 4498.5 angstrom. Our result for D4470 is 50.9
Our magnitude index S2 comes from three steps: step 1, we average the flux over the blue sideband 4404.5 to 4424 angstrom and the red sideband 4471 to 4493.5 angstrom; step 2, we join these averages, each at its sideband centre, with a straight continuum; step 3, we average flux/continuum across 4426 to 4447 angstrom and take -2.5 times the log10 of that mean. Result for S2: 0.07 mag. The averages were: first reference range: 44.5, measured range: 45.2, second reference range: 55.6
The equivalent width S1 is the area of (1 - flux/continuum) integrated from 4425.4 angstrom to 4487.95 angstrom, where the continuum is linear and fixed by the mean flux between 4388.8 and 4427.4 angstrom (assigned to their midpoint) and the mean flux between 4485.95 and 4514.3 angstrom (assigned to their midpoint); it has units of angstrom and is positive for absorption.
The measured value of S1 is 4.23 angstrom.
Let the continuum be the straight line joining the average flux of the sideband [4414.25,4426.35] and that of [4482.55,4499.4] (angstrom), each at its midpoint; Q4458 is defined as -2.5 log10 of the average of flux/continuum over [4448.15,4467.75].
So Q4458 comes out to 0.14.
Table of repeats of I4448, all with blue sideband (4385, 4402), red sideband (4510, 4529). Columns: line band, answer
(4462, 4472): 0.1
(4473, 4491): -0.6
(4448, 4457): 1.3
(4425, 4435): 1.2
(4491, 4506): -0.7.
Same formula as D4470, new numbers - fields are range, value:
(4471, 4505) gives 56.1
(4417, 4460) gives 45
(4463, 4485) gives 53.8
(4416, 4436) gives 44.2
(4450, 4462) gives 40.9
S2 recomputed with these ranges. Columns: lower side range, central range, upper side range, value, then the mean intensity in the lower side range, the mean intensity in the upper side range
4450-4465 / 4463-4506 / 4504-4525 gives -0.091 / 42.4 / 61.1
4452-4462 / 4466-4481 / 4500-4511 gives -0.163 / 39.1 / 62.7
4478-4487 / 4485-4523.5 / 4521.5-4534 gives -0.131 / 54.6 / 50.2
